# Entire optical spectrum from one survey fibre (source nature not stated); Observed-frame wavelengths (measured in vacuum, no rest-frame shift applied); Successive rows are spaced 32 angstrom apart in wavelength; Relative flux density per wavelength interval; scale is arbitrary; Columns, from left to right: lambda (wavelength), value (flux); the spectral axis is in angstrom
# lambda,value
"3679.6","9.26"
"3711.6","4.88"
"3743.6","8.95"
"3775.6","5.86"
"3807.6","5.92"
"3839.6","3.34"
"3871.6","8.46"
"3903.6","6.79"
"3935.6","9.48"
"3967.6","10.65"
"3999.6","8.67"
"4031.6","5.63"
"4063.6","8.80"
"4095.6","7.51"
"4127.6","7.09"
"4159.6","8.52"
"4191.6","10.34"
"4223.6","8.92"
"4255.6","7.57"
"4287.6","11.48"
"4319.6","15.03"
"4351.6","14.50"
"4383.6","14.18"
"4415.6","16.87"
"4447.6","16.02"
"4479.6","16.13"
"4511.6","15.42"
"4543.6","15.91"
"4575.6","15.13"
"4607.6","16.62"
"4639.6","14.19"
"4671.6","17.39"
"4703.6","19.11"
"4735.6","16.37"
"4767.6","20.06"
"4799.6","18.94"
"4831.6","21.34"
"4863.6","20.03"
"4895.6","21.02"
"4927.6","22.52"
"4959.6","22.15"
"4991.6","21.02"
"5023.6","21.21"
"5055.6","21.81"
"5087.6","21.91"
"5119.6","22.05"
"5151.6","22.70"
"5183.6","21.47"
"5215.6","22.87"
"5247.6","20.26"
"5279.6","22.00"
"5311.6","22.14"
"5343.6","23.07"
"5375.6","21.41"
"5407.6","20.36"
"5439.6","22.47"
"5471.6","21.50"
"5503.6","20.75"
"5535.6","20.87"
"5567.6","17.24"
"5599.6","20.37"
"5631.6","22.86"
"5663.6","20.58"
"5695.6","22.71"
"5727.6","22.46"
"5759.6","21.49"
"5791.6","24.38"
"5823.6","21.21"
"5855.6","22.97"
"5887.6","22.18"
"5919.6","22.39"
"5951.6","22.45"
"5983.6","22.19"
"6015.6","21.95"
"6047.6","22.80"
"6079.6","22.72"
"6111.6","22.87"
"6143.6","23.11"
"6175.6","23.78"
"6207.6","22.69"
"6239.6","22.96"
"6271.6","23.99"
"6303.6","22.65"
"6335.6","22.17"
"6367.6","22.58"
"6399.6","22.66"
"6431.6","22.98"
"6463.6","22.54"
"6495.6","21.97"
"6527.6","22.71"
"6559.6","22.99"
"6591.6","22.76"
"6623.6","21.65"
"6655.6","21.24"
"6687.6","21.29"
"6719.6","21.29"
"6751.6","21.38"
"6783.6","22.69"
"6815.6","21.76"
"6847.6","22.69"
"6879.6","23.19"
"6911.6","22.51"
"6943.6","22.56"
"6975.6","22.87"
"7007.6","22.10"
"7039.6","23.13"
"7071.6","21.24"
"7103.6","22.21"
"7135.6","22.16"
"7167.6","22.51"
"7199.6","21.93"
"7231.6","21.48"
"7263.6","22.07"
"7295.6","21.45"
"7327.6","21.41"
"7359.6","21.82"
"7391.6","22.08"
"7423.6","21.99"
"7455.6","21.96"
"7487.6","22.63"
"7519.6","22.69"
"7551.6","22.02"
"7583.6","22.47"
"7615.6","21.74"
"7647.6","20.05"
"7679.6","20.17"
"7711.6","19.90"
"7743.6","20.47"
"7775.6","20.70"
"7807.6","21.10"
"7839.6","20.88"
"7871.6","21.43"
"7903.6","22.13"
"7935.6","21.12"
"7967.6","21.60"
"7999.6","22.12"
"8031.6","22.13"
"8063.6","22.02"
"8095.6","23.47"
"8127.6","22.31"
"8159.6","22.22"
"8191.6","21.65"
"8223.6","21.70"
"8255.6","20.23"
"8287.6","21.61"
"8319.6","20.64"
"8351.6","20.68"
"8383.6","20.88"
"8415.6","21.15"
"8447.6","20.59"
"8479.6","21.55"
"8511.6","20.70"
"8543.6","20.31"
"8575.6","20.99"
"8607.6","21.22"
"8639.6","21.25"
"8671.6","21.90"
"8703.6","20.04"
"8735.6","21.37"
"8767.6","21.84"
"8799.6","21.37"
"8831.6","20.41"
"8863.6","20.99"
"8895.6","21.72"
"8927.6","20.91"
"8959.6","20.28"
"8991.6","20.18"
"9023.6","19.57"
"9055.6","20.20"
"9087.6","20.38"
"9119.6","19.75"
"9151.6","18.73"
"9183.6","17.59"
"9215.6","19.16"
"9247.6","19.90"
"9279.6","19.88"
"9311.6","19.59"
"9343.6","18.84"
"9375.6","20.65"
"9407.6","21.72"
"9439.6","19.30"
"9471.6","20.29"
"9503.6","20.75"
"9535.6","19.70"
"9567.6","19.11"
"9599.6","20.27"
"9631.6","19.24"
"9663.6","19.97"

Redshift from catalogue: 0.08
